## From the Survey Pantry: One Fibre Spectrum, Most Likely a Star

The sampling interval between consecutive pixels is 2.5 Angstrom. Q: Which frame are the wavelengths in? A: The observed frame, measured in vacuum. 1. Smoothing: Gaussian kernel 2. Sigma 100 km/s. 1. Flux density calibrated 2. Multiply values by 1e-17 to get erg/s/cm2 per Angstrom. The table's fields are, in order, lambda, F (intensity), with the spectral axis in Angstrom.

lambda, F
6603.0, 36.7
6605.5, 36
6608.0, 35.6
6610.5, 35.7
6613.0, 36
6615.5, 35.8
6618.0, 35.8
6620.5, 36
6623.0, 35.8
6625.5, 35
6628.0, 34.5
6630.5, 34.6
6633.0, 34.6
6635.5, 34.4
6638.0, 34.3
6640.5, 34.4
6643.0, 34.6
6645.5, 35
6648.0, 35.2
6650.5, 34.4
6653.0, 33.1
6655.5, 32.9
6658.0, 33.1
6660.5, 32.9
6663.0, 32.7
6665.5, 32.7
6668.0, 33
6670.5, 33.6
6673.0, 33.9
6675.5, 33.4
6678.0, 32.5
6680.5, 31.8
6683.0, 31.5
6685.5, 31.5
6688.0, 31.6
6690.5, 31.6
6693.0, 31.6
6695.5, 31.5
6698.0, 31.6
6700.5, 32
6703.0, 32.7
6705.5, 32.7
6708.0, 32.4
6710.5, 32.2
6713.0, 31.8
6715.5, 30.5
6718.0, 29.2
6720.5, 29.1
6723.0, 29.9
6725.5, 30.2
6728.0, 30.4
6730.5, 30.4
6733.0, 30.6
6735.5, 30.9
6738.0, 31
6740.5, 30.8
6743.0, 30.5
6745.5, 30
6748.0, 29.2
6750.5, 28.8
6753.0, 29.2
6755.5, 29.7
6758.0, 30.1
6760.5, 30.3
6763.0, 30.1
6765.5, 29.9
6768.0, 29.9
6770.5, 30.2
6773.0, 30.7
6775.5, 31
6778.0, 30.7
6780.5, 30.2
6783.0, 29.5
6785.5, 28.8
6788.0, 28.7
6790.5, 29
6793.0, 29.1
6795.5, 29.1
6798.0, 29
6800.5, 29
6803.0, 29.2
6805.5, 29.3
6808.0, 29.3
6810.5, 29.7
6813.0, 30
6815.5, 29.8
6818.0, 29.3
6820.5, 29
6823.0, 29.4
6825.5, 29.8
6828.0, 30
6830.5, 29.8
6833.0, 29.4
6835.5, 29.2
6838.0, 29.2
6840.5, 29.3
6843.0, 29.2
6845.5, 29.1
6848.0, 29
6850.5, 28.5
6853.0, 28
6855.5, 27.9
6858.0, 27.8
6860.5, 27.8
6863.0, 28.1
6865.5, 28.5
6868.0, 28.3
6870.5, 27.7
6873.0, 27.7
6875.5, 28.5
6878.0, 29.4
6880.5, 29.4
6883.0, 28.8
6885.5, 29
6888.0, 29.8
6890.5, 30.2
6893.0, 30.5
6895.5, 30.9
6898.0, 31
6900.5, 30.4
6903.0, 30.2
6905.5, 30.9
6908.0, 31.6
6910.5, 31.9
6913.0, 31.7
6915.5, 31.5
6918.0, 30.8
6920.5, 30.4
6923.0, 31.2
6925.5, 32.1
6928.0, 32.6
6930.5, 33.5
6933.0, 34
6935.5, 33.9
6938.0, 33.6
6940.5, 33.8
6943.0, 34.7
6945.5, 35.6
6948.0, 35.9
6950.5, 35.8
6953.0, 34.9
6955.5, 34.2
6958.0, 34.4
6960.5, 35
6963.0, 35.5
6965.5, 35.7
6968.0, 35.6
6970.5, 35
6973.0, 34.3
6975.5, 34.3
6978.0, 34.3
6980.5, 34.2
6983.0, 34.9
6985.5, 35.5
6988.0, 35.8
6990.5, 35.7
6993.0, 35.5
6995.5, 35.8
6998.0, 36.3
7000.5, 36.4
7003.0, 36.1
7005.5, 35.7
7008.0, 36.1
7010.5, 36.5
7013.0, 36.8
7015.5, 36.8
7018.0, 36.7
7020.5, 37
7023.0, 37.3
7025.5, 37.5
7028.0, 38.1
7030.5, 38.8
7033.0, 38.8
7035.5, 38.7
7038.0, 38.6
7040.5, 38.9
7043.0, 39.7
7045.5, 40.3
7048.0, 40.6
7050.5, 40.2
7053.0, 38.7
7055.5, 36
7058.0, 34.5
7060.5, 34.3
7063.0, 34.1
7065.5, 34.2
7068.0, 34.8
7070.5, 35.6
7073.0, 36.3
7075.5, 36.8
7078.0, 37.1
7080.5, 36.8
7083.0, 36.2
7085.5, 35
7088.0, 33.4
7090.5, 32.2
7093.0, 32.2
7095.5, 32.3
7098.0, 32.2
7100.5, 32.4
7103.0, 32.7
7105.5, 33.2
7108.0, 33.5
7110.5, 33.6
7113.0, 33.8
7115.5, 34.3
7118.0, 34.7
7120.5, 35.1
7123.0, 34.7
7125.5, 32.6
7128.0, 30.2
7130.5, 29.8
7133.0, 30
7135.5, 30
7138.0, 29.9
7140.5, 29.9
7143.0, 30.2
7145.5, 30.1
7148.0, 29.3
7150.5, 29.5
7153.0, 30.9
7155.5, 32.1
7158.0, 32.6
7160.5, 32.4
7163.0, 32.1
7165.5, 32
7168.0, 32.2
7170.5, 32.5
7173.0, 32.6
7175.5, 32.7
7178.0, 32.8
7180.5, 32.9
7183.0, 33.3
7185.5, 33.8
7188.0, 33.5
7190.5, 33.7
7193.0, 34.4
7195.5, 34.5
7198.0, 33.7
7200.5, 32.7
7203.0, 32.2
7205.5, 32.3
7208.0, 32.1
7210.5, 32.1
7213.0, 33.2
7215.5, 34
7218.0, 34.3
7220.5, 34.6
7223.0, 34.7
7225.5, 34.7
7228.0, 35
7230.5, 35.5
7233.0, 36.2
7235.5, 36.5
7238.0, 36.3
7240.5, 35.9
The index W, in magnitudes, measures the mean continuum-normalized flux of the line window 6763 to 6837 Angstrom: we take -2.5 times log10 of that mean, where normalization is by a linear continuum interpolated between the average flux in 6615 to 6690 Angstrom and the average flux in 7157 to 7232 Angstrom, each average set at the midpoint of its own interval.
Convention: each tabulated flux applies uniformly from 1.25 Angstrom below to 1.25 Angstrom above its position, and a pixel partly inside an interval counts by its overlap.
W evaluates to 0.14 mag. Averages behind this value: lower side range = 33.8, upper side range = 33.3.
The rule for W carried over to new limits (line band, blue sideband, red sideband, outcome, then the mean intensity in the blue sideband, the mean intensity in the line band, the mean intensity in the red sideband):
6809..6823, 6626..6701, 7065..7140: 0.13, 33.2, 29.5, 33.5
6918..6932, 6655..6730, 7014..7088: 0.11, 31.9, 31.9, 37.1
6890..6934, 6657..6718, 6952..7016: 0.11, 32.2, 31.4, 35.4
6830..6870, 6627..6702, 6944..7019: 0.20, 33.1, 28.7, 35.5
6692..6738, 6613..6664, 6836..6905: 0.06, 34.5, 31.1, 29.1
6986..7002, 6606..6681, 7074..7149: -0.09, 34.3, 35.9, 32.8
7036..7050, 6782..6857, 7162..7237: -0.24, 29.2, 39.6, 33.6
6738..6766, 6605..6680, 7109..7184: 0.13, 34.3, 29.9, 32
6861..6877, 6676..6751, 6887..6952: 0.14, 31.1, 28.1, 32.3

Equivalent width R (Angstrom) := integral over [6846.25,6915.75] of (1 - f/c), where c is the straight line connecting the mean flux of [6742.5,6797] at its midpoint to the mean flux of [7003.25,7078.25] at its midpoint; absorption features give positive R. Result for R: 7.1 Angstrom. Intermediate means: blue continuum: 29.7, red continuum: 37.2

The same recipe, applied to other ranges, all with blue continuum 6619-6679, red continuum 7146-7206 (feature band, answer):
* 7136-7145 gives 0.7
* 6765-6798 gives 3.9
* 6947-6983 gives -2.0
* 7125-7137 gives 0.8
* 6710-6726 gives 1.7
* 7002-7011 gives -0.8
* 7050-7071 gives -1.8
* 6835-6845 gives 1.3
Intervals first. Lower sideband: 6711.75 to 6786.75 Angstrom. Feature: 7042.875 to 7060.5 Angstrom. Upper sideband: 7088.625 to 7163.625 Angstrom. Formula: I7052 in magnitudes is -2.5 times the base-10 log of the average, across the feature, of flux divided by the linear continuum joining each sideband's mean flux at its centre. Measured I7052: -0.21 mag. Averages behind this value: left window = 30.1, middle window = 38.2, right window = 32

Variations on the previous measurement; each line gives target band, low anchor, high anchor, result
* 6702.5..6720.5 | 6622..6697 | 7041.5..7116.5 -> 0.07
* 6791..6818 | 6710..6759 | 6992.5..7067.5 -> 0.09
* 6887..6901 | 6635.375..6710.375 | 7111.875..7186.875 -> 0.07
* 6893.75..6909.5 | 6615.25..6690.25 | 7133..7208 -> 0.07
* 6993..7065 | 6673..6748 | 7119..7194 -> -0.17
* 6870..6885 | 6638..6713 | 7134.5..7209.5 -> 0.14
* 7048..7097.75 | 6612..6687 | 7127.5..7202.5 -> -0.10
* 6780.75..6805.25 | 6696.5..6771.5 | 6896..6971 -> 0.08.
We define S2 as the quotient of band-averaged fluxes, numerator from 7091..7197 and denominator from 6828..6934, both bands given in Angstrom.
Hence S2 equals 1.1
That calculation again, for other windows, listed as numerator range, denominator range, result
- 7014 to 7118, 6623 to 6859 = 1.16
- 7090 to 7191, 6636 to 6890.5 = 1.06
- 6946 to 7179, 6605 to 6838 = 1.10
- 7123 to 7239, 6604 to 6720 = 0.98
